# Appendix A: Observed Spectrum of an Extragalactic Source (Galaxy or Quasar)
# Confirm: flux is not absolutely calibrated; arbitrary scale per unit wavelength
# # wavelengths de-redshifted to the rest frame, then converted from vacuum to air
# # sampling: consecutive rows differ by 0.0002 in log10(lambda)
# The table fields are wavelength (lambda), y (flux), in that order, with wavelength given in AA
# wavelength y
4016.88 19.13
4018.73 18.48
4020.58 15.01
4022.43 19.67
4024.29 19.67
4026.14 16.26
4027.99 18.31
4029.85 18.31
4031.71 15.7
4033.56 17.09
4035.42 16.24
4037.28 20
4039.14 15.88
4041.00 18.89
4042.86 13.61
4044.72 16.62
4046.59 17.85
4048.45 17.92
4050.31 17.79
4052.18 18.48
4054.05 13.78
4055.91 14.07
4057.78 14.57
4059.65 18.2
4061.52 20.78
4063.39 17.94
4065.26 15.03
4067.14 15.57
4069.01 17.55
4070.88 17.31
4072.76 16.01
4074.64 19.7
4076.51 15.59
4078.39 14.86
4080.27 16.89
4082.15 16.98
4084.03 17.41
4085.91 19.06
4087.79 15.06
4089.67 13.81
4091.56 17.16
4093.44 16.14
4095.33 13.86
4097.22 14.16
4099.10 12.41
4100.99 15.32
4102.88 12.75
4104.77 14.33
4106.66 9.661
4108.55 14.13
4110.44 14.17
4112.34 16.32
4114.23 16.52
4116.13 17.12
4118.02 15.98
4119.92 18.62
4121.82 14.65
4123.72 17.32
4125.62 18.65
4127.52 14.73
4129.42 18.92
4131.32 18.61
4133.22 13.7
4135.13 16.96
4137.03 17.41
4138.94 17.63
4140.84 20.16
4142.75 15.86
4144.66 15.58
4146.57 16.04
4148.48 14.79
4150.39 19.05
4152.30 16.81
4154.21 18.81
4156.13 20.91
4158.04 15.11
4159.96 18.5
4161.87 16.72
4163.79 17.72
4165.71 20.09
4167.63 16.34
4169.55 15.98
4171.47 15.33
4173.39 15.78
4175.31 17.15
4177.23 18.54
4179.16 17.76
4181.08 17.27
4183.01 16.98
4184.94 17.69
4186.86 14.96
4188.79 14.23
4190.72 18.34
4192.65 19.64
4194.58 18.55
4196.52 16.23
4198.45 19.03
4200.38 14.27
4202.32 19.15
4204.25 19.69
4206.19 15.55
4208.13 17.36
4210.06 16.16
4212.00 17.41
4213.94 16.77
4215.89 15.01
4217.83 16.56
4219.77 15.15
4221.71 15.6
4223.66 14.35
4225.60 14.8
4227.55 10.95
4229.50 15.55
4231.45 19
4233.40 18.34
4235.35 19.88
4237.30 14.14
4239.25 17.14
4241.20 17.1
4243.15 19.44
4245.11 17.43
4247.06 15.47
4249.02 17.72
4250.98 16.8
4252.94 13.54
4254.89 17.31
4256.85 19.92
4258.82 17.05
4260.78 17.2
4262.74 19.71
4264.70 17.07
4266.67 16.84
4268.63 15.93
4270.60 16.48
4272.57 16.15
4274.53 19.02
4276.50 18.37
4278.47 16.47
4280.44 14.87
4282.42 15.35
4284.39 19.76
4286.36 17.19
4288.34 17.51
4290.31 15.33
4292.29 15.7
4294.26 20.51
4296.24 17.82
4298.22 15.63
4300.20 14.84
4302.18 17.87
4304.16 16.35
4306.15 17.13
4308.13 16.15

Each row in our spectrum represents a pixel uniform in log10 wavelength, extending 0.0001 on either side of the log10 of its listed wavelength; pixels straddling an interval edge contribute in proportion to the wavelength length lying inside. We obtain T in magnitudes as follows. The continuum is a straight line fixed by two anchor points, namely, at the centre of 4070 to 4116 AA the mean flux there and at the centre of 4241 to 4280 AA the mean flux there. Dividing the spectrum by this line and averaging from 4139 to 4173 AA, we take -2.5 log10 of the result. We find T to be -0.08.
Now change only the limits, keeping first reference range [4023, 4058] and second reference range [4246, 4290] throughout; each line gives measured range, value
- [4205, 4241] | 0.06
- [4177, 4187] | -0.02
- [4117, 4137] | 0.01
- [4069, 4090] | 0.02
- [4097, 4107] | 0.27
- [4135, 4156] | -0.02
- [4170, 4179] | 0.02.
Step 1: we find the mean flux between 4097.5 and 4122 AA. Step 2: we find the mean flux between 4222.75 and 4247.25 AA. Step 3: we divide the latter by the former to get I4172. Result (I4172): 1.12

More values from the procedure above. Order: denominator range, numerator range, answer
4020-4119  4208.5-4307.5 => 1.03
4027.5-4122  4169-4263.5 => 1.04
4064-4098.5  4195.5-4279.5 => 1.04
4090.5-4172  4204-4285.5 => 1.03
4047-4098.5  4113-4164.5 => 1.04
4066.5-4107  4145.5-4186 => 1.11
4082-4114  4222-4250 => 1.11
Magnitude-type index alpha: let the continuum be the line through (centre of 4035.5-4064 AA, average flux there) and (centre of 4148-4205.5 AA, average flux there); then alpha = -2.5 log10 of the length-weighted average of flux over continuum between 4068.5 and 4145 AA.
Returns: 0.07 mag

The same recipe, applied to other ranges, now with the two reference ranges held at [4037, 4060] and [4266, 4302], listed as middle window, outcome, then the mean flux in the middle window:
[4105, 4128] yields 0.072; 15.6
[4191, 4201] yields -0.058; 17.7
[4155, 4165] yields -0.069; 17.9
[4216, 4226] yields 0.102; 15.3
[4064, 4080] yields 0.010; 16.5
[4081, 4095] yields 0.017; 16.4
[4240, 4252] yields -0.029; 17.3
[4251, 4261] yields -0.007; 17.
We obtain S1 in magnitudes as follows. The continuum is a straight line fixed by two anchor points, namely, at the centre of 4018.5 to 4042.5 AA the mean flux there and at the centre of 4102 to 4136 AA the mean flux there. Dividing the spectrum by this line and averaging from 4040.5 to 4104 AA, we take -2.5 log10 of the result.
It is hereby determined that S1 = 0.03 mag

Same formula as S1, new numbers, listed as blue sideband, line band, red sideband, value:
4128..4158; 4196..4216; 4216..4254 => -0.03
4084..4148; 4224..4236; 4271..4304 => 0.03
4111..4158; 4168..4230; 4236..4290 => 0.04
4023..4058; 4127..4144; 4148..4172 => 0.01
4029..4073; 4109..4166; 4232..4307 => 0.00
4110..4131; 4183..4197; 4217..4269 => -0.03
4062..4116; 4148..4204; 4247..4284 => -0.07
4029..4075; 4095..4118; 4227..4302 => 0.18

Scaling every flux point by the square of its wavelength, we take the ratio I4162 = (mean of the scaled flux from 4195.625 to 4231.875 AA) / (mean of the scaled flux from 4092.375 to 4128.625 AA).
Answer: 1.1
